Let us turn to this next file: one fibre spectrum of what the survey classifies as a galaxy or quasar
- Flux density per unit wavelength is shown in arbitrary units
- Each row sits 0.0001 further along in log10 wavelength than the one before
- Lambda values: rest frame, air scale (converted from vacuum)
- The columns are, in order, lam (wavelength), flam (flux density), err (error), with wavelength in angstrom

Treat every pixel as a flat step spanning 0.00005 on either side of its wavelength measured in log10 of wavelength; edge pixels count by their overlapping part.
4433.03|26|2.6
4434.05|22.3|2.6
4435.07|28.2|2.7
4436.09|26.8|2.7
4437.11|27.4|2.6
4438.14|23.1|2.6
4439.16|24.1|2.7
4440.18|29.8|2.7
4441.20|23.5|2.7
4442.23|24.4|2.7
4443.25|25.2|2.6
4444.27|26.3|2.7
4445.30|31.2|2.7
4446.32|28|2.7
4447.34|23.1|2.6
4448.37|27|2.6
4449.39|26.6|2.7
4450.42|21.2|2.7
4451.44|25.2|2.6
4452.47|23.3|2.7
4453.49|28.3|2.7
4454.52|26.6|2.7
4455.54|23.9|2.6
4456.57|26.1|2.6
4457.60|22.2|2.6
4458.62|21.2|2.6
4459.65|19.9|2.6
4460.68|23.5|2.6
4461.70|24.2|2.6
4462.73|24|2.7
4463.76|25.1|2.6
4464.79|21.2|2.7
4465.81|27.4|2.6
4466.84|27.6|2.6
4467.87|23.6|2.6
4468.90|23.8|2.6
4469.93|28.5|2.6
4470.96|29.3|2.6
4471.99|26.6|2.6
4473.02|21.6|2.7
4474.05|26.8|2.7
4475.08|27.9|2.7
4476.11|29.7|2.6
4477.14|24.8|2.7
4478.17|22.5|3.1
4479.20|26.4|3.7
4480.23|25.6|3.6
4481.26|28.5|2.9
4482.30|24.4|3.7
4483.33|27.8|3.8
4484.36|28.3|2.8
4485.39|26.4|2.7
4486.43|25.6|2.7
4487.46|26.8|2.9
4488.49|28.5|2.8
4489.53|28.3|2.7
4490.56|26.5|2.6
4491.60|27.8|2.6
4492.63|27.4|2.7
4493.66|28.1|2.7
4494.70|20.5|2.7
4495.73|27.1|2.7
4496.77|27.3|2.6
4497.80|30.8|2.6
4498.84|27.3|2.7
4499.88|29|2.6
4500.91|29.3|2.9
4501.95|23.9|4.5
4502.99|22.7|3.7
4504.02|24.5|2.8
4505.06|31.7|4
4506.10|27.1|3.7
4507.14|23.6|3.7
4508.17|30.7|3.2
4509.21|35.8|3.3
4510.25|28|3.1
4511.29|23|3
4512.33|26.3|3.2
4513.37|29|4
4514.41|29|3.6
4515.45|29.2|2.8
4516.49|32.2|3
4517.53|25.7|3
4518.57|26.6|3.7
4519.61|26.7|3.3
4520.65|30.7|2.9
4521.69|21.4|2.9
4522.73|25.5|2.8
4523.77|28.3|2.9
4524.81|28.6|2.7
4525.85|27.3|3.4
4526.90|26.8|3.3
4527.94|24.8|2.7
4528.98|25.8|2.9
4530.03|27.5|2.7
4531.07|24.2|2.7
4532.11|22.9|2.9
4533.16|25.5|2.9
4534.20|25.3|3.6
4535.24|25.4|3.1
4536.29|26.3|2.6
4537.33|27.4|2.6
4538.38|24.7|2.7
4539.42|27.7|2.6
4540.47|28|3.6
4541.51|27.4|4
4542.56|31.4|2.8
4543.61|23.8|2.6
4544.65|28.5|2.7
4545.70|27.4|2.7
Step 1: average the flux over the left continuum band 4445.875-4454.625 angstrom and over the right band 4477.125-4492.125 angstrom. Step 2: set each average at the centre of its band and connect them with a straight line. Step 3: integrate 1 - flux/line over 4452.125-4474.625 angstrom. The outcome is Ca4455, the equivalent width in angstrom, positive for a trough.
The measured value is 0.9 angstrom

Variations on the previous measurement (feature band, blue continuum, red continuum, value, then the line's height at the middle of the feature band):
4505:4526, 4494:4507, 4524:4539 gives -1.2 angstrom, 26.3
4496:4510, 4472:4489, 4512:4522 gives -0.4 angstrom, 27.3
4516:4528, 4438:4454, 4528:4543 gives -0.4 angstrom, 26.2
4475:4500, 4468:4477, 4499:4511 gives 0.2 angstrom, 27.1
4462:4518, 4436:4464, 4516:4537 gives -2.4 angstrom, 25.7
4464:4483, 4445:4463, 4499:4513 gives -0.2 angstrom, 25.7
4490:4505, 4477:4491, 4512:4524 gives 0.1 angstrom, 26.9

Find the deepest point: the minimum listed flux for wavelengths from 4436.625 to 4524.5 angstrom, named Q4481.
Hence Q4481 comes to 19.9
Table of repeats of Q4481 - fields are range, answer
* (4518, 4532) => 21.4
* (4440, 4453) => 21.2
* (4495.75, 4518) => 22.7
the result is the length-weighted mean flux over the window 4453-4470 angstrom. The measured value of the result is 24.4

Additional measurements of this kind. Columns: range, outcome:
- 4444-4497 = 25.7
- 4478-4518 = 27.3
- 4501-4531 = 27.2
